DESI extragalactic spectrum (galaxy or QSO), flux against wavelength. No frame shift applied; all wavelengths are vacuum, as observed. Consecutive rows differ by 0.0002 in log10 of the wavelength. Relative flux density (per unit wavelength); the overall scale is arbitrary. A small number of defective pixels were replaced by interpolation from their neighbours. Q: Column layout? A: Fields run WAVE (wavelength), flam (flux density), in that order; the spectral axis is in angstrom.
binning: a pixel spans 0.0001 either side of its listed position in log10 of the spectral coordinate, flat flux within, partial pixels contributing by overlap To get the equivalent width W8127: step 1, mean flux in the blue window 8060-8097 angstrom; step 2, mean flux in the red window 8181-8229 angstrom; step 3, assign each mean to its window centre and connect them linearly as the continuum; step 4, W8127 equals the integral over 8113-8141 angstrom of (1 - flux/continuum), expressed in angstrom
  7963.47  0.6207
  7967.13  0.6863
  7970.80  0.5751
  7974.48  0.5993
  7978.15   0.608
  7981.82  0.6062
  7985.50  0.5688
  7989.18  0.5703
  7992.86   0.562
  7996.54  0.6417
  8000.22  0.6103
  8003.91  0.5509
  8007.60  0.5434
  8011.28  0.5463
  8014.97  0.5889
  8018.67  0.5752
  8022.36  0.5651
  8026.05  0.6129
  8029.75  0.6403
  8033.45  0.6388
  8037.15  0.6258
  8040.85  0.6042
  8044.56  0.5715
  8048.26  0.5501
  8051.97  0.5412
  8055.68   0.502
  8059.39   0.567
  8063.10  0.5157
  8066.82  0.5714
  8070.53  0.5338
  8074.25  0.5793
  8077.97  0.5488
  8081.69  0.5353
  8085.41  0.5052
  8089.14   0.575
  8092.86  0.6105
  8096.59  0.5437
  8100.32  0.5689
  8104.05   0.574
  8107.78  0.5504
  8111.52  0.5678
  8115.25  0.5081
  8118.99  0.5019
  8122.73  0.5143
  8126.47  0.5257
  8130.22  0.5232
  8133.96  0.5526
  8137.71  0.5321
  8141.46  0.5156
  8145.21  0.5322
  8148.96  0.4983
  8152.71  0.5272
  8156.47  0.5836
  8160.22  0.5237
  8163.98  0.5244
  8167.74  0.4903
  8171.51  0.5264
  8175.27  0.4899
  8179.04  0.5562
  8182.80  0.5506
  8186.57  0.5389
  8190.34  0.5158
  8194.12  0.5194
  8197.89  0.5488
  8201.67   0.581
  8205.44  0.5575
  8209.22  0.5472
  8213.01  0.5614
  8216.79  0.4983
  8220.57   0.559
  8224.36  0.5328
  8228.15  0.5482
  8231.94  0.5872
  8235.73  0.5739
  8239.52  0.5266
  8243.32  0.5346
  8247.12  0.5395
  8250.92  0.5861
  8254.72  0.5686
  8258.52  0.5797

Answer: 1.3 angstrom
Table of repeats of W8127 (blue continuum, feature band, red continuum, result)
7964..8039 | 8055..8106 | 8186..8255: 2.25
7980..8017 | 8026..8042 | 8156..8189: -1.63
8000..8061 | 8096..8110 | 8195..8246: 0.15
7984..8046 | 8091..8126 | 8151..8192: 0.38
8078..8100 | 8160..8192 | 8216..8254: 1.63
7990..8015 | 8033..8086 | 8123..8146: -0.22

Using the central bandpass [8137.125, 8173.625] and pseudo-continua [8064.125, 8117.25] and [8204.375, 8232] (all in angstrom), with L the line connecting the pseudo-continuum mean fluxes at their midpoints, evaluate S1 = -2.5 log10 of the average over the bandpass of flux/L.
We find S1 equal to 0.05 mag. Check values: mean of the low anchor 0.554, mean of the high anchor 0.546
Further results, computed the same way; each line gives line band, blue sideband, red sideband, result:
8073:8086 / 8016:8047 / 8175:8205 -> 0.08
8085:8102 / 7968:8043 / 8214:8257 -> 0.02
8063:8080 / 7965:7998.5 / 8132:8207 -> 0.03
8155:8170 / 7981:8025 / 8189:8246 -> 0.05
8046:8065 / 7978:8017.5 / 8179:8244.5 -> 0.07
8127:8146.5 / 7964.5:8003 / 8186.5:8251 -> 0.07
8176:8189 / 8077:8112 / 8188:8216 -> 0.01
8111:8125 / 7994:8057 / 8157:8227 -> 0.08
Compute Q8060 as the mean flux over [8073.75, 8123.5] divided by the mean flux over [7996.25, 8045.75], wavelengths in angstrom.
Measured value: 0.9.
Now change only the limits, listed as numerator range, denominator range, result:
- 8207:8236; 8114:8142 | 1.05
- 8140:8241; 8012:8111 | 0.95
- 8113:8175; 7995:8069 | 0.91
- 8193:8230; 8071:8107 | 0.98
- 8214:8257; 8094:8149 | 1.03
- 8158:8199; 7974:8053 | 0.90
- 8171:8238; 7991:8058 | 0.94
